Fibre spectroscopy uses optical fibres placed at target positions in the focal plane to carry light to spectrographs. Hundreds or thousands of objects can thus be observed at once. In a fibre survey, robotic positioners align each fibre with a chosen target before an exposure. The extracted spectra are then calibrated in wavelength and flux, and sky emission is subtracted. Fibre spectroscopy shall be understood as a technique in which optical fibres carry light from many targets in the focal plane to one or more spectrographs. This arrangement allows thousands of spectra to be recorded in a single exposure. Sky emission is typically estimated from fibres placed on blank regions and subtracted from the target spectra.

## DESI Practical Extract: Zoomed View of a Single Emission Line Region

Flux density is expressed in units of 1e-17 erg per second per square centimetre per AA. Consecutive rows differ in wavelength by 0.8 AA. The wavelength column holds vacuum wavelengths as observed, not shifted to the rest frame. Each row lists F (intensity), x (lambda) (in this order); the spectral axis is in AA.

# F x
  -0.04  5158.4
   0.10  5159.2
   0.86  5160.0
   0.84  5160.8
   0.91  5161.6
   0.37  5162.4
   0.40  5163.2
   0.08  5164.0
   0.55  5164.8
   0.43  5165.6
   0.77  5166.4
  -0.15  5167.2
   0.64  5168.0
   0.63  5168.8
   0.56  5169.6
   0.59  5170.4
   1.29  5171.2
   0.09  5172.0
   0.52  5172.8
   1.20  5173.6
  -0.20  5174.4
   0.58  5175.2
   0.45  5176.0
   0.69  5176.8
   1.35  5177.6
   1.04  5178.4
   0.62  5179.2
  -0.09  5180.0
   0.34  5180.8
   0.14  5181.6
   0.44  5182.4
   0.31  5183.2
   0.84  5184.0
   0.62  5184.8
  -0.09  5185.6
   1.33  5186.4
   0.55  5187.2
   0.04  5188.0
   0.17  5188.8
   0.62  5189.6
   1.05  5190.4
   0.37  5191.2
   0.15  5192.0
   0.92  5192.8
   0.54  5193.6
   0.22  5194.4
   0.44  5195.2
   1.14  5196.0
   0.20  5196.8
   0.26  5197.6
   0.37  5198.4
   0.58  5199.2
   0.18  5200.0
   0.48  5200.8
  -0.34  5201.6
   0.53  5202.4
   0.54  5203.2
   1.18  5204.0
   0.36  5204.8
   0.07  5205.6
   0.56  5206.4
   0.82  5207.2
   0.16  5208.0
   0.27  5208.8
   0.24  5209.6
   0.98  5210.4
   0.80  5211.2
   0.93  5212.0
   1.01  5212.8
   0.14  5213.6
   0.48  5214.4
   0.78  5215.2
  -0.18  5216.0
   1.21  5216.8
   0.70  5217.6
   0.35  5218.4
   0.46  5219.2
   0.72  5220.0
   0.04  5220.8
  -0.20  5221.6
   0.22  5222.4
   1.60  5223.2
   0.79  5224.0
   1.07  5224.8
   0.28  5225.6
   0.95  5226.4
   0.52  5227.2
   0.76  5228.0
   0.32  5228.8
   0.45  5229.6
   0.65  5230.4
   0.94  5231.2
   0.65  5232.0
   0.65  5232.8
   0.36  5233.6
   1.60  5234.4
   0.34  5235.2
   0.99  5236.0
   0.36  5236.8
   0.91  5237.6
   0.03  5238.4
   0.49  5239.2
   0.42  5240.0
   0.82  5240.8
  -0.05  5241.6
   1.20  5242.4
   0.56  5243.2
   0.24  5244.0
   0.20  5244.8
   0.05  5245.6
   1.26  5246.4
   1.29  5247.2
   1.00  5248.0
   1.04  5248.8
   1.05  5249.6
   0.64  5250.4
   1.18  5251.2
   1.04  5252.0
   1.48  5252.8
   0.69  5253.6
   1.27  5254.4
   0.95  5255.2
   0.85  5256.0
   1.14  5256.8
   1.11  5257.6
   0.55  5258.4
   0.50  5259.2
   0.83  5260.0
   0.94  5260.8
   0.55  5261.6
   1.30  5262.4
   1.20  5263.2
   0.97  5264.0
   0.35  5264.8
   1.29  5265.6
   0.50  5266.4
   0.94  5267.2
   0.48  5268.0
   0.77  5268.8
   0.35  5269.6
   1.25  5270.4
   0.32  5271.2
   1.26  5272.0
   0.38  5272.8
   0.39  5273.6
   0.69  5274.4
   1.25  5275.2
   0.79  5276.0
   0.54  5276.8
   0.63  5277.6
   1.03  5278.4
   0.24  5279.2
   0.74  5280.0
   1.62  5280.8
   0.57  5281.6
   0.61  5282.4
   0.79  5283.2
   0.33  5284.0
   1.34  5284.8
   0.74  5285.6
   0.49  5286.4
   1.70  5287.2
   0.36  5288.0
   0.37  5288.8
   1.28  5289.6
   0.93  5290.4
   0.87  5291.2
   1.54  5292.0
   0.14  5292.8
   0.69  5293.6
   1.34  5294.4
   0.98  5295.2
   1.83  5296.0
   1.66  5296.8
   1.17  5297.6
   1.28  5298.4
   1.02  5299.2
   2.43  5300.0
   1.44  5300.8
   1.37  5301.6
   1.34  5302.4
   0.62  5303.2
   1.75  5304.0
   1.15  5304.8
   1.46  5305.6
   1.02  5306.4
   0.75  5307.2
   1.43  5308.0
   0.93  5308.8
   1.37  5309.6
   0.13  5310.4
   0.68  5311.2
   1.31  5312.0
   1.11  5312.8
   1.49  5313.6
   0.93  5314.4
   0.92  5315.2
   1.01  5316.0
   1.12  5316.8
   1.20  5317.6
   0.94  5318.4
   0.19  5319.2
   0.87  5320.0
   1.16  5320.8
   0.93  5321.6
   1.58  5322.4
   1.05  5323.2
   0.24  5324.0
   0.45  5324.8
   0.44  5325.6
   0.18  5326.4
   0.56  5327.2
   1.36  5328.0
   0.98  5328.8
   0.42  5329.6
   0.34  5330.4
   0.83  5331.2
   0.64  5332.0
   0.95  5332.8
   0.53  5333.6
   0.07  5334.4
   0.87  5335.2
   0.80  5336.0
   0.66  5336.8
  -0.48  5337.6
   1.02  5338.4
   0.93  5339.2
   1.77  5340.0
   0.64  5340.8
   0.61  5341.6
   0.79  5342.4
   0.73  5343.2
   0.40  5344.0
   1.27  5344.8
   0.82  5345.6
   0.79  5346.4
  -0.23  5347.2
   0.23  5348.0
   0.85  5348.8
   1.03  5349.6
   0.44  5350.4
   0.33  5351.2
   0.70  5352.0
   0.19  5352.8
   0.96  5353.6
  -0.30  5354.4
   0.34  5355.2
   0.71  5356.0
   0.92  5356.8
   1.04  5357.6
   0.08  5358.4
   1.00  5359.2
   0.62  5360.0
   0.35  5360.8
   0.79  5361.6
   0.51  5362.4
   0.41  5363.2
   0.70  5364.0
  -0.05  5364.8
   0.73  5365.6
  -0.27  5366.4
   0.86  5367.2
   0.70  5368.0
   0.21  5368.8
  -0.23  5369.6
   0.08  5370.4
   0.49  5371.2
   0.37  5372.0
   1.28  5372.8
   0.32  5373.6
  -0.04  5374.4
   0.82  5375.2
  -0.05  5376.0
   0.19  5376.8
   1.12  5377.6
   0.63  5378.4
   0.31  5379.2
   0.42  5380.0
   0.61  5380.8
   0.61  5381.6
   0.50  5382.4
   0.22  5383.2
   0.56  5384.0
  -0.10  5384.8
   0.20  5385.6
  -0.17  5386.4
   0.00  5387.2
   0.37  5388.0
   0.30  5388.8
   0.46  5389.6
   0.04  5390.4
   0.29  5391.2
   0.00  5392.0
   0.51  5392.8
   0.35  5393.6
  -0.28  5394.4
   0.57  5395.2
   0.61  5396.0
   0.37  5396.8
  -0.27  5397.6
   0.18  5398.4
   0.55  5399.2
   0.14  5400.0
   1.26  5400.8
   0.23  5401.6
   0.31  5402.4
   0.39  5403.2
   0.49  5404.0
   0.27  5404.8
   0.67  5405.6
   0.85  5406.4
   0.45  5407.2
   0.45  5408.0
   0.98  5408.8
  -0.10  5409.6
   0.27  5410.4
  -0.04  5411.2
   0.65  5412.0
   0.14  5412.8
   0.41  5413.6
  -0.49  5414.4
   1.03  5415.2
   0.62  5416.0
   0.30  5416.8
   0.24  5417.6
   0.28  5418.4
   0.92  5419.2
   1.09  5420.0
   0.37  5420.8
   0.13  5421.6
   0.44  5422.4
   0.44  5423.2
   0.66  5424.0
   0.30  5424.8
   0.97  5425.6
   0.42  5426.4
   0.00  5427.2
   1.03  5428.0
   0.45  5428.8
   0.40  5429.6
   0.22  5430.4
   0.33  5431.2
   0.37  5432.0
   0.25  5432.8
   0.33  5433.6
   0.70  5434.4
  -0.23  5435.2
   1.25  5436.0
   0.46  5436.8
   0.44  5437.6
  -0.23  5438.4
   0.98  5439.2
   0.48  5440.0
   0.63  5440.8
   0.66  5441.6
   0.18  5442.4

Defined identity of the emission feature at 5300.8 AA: C III]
